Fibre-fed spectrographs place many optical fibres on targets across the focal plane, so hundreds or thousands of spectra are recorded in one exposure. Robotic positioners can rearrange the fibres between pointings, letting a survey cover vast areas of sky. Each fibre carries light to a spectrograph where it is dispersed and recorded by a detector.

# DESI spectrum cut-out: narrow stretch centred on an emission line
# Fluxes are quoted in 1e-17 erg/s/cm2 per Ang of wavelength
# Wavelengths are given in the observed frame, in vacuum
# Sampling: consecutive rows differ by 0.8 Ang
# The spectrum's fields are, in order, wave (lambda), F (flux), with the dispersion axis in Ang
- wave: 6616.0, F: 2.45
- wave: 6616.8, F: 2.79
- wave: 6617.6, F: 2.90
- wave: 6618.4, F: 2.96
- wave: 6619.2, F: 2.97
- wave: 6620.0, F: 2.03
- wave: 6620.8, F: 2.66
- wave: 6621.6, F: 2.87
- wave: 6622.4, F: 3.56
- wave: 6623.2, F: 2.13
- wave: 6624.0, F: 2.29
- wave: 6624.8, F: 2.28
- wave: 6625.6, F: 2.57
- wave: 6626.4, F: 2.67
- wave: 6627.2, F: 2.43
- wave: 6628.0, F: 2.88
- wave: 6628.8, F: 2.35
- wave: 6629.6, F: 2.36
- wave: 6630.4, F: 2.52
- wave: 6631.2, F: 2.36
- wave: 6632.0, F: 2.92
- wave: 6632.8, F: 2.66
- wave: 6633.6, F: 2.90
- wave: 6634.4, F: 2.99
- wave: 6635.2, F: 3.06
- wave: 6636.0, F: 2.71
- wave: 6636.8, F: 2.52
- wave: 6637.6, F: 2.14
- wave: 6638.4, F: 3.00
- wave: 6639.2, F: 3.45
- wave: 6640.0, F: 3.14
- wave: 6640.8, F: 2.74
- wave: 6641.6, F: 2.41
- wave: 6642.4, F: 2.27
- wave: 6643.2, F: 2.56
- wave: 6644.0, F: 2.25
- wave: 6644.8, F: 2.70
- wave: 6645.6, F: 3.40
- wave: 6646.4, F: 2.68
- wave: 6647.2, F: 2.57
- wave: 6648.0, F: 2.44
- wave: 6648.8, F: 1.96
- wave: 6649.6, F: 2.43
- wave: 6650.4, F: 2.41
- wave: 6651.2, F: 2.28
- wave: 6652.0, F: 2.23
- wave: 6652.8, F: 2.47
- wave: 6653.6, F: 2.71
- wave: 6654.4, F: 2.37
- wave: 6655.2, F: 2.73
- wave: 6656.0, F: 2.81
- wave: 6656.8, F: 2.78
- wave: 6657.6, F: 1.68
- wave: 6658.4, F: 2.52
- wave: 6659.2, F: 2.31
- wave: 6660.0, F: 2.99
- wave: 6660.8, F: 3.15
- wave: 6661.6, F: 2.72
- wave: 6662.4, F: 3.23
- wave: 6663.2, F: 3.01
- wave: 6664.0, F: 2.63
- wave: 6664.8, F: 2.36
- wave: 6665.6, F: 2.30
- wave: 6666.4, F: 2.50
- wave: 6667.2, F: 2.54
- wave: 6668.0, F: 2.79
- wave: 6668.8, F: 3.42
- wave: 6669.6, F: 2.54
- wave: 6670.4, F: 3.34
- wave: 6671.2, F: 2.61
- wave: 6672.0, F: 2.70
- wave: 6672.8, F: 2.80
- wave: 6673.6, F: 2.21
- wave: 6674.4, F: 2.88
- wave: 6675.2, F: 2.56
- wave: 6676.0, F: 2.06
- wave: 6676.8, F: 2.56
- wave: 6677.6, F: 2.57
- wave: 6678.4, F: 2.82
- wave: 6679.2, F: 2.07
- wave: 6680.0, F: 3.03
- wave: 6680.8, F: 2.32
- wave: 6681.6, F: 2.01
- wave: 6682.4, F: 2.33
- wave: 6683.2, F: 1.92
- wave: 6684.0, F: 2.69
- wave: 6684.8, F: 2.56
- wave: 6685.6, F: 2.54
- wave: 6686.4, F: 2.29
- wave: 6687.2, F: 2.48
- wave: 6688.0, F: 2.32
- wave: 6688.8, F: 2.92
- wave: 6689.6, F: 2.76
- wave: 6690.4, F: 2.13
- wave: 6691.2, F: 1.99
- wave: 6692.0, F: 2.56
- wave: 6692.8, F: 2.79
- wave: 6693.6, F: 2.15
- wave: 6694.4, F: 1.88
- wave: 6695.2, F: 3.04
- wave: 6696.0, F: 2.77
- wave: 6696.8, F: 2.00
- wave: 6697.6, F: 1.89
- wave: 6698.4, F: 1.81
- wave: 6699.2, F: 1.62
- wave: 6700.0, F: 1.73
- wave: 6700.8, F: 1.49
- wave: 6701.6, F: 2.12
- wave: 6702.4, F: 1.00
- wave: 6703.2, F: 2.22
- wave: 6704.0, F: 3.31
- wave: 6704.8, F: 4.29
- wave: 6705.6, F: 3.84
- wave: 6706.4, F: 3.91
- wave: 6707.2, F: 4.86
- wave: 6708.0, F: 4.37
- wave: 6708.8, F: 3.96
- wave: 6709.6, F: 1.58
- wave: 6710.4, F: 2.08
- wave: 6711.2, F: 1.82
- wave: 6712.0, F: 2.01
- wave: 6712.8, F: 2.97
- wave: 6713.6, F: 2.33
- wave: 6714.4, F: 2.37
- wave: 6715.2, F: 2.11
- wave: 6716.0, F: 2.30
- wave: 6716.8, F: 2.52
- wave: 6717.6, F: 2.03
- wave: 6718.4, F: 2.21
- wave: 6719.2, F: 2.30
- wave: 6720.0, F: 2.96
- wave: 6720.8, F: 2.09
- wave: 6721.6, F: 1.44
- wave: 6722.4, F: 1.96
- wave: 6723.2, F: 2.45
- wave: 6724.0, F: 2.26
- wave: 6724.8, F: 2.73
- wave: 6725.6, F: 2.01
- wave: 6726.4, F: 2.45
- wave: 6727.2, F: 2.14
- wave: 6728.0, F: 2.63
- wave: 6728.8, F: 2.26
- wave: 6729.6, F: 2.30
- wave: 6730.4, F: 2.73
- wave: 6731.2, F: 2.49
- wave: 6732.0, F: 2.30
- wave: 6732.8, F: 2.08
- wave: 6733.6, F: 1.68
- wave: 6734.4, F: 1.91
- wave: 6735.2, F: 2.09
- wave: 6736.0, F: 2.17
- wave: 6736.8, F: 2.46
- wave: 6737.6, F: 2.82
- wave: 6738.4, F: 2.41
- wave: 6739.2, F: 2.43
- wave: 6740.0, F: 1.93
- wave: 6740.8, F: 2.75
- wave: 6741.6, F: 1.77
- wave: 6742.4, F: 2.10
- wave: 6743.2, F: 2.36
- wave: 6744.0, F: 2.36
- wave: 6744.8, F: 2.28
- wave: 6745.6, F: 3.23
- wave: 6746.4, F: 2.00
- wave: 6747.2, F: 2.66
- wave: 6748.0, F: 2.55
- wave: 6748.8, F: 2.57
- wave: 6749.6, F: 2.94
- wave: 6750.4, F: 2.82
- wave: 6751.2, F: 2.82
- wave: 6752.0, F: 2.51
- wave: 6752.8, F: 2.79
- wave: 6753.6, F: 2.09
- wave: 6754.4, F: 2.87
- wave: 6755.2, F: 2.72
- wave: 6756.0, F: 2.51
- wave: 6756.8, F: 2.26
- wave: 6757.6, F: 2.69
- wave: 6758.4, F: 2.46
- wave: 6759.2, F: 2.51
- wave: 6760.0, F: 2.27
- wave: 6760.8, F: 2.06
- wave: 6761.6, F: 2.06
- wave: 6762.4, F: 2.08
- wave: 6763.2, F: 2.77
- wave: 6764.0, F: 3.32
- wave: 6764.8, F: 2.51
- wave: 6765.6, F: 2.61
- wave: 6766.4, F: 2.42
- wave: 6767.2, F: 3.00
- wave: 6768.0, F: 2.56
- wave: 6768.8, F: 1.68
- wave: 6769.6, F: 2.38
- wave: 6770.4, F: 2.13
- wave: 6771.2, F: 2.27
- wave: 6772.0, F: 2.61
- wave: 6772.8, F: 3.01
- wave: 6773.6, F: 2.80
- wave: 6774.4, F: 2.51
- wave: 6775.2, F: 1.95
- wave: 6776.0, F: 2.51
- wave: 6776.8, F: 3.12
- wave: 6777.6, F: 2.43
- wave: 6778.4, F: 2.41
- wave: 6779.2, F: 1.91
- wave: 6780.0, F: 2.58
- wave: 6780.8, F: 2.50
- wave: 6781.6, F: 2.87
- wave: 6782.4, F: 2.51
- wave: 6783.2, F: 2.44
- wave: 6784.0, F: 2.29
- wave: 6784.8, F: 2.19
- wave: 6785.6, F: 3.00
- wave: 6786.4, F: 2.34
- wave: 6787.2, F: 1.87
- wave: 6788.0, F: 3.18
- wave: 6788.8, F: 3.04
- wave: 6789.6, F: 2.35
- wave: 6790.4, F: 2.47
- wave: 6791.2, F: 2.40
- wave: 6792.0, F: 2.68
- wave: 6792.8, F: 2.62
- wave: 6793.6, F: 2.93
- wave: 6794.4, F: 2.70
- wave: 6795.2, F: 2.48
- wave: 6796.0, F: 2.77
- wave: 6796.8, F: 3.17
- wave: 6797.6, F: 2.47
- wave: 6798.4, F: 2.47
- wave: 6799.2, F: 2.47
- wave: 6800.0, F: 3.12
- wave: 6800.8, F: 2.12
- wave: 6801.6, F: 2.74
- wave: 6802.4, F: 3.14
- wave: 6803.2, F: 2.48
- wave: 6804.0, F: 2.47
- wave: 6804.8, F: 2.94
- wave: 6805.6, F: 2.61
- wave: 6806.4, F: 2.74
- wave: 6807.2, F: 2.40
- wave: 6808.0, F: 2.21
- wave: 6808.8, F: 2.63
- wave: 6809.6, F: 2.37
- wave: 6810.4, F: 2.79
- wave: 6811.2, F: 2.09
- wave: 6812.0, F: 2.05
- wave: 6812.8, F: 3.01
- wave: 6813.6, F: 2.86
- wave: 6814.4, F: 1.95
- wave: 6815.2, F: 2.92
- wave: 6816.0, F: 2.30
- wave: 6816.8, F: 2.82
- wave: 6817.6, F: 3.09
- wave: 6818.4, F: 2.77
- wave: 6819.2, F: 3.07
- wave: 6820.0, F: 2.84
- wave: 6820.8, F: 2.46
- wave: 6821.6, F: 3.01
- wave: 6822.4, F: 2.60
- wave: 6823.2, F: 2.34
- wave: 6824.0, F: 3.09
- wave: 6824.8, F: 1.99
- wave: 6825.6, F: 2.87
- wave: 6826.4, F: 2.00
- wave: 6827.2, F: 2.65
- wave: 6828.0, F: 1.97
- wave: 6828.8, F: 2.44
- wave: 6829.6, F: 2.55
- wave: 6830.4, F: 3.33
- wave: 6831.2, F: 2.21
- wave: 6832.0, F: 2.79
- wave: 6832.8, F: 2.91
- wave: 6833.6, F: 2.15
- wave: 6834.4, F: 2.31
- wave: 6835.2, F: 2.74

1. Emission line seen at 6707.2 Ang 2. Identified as H-beta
